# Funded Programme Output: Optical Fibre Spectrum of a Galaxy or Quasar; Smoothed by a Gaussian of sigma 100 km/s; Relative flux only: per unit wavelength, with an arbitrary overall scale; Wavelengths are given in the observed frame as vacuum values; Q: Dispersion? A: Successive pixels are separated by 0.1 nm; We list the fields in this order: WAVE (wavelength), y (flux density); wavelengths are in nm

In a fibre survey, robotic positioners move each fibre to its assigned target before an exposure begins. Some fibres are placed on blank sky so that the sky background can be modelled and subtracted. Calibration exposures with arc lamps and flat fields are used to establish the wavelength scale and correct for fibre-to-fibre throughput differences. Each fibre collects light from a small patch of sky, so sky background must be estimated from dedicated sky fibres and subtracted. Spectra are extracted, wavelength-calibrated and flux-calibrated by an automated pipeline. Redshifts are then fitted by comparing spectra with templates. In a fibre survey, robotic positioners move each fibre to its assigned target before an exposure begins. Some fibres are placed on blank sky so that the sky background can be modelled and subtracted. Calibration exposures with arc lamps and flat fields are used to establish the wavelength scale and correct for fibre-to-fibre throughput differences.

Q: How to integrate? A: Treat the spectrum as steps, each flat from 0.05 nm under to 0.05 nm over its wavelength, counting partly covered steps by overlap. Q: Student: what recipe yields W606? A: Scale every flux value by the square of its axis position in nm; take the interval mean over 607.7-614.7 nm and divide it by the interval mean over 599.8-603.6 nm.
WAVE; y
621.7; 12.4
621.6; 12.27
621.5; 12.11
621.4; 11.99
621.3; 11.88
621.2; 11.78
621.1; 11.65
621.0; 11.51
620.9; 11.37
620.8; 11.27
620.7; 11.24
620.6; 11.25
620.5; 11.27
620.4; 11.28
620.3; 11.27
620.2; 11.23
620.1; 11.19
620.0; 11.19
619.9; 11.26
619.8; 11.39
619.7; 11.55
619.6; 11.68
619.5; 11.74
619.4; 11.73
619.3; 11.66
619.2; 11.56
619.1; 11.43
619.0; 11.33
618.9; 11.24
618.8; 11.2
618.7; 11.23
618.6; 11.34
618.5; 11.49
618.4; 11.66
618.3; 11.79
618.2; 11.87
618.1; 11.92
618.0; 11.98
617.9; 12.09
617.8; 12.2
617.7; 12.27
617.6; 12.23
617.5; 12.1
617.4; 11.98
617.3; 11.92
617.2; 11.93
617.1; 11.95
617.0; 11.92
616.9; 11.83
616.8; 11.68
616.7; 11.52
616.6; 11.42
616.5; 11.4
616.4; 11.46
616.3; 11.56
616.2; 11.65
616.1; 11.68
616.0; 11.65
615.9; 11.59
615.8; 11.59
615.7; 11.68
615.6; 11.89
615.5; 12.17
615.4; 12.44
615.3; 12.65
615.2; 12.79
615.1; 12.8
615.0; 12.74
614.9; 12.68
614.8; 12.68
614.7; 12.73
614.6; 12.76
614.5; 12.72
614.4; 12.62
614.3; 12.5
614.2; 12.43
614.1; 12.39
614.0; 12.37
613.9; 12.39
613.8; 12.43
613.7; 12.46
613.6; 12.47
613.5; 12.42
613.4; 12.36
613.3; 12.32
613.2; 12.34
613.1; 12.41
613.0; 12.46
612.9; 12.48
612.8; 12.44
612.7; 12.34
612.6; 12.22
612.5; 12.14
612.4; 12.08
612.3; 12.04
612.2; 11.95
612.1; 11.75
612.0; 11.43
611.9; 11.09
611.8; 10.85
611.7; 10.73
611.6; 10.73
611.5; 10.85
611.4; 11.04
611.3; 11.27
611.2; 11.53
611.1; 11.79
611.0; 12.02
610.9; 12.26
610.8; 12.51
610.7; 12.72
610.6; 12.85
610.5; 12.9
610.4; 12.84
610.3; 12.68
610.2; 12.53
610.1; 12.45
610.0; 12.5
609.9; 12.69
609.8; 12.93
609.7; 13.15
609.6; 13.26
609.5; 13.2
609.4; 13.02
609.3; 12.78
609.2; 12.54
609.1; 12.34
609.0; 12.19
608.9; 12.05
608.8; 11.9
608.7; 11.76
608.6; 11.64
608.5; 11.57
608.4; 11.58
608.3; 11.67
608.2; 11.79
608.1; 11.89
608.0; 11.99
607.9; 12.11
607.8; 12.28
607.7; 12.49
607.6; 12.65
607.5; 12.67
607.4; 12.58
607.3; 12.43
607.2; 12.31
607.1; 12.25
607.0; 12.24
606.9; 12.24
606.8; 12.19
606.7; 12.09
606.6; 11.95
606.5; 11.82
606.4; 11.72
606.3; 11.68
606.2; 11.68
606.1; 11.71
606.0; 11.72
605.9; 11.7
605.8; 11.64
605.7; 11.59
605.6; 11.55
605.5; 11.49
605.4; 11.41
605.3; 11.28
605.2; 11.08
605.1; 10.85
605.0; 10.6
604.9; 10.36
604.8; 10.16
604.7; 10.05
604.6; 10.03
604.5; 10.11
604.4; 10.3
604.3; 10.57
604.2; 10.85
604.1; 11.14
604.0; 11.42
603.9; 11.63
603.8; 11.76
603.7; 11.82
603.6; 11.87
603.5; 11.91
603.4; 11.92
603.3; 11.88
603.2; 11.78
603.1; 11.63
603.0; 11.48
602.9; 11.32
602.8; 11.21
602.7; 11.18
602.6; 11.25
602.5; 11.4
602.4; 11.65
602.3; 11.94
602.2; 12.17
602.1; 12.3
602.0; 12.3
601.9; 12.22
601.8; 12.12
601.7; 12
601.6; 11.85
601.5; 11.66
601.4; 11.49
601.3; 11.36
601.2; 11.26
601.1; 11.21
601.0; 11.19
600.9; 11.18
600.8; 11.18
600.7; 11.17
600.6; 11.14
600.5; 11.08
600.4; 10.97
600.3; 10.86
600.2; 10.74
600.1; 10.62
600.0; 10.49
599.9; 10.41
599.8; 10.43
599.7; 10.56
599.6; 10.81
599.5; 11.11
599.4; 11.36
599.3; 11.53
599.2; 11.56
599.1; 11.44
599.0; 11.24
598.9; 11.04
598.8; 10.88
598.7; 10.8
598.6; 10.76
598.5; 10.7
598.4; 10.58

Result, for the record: 1.1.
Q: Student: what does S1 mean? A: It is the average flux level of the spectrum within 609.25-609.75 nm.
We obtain 13.1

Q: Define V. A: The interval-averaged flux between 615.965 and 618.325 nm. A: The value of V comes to 11.8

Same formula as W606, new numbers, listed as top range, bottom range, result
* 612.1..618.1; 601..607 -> 1.10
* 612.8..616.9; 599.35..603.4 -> 1.12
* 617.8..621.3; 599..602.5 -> 1.08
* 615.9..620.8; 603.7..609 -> 1.04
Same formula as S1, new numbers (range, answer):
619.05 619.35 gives 11.6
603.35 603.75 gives 11.9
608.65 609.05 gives 12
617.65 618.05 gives 12.1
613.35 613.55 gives 12.4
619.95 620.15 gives 11.2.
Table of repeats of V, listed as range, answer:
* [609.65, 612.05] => 12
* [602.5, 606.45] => 11.3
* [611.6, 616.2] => 12.2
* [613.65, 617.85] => 12.1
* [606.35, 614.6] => 12.2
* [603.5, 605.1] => 10.9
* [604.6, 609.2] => 11.7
